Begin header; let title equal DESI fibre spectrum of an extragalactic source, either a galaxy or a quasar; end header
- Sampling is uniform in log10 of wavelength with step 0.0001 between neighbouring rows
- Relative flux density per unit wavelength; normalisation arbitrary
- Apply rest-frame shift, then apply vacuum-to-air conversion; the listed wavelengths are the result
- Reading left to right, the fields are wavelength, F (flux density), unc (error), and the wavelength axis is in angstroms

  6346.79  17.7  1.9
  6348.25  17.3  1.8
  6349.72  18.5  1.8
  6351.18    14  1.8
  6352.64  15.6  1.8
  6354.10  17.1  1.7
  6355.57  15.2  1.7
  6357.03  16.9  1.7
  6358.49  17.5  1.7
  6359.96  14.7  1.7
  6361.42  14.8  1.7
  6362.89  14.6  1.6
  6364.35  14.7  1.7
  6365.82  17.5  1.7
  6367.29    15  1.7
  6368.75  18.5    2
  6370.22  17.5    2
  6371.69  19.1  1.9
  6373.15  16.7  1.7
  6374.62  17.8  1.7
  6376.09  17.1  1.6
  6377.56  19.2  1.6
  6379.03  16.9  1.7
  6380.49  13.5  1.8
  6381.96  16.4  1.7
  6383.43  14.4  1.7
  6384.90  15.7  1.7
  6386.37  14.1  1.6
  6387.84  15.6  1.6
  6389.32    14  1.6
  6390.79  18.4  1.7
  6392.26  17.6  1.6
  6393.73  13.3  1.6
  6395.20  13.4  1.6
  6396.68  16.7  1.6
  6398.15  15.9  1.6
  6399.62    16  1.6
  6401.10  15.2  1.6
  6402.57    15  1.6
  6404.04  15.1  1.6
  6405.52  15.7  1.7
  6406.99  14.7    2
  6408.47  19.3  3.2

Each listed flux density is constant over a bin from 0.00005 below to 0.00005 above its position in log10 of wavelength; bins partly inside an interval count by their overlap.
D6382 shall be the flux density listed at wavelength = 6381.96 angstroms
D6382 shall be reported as 16.4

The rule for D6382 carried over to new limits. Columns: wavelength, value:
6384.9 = 15.7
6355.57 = 15.2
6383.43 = 14.4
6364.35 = 14.7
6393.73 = 13.3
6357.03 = 16.9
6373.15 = 16.7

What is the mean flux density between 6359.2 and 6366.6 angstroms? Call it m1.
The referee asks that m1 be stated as 15.2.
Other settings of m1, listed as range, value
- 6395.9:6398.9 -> 16.3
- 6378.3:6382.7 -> 15.6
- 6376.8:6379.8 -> 18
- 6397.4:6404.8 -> 15.5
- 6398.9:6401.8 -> 15.6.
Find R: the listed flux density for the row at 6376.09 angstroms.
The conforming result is 17.1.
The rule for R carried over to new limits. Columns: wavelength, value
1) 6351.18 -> 14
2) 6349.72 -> 18.5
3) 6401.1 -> 15.2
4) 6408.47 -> 19.3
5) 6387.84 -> 15.6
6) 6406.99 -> 14.7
